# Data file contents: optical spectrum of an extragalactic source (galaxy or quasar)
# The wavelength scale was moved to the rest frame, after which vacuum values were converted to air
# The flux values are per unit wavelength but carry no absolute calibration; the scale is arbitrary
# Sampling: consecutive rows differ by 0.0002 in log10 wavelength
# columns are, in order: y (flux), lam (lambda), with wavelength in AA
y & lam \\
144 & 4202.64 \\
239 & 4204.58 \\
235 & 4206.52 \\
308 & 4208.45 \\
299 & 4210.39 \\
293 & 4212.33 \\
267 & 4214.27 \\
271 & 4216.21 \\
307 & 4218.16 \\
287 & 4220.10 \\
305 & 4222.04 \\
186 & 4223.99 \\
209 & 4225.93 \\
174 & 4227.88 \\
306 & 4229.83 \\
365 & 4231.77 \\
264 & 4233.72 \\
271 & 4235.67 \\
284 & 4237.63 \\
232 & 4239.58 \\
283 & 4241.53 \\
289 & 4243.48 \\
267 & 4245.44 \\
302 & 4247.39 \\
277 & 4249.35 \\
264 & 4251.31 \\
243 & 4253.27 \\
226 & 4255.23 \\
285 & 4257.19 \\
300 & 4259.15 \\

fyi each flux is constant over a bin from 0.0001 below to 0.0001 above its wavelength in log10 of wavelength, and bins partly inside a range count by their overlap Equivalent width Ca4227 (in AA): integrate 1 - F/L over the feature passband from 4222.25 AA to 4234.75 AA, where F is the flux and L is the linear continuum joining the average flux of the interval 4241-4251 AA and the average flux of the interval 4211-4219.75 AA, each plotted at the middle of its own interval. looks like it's 1.3 AA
